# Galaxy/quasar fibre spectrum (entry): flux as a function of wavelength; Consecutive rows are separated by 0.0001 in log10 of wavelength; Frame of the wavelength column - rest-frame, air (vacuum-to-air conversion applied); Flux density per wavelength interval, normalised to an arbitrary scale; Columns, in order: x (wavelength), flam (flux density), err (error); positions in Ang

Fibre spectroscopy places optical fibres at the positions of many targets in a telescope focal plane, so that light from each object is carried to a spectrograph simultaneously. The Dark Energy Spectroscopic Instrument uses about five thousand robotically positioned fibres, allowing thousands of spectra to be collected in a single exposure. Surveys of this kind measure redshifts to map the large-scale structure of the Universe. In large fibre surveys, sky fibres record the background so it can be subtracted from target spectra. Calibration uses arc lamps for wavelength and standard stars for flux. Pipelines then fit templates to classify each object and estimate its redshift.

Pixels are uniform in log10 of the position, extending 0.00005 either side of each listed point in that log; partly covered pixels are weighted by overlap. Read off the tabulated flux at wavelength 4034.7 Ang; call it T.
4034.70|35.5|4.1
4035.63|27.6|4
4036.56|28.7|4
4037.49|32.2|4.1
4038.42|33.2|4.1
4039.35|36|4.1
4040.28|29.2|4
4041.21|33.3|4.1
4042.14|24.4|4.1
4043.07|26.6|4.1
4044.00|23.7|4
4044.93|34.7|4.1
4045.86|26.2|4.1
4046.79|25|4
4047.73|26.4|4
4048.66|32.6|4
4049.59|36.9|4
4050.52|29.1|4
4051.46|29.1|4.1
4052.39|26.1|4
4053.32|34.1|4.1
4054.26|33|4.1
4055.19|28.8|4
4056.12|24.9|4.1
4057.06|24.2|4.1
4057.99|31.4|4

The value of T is 35.5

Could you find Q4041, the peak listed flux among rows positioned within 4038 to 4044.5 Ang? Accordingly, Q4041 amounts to 36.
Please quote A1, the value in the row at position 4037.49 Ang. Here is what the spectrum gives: 32.2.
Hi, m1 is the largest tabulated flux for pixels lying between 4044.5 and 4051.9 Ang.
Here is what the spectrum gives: 36.9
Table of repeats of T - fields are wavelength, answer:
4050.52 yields 29.1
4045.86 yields 26.2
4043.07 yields 26.6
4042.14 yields 24.4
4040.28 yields 29.2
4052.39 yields 26.1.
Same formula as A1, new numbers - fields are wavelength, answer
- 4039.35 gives 36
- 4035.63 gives 27.6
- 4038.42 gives 33.2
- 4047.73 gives 26.4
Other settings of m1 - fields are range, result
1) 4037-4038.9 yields 33.2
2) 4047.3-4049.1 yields 32.6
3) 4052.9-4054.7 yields 34.1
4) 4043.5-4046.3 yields 34.7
